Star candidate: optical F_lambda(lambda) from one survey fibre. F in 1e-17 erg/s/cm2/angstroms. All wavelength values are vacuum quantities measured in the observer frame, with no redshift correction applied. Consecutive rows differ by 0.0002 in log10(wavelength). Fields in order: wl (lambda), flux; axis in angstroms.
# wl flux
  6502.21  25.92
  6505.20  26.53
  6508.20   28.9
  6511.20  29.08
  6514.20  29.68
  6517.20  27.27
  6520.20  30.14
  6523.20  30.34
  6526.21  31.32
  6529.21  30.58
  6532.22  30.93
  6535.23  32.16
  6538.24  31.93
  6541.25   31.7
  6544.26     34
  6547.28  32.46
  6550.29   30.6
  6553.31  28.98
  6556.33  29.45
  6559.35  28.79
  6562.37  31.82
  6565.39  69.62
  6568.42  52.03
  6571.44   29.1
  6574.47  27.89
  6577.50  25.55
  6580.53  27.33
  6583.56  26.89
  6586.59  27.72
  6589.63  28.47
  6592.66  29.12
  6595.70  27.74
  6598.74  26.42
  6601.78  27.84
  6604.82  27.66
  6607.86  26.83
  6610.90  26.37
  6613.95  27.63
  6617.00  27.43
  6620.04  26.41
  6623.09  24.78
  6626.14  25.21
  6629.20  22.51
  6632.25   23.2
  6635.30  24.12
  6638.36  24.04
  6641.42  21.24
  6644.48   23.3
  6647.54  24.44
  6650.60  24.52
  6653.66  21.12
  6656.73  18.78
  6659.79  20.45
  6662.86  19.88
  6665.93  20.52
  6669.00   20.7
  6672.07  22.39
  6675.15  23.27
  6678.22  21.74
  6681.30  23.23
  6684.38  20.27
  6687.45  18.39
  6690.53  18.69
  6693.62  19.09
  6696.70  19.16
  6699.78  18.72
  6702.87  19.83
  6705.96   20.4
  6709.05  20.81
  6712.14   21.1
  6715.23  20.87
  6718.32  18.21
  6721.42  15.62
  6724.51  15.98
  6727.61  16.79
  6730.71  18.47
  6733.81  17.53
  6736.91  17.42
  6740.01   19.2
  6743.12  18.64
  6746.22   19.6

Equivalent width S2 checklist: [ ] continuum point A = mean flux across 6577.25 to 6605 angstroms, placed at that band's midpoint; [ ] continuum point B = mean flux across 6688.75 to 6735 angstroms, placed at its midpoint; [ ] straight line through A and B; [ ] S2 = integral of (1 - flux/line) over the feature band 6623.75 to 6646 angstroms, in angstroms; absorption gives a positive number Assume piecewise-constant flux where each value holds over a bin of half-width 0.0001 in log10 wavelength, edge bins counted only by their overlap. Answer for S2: 0.9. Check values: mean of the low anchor 27.6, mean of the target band 23.4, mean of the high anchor 18.8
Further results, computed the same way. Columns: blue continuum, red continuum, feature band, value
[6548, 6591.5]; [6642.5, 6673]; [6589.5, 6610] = 1.1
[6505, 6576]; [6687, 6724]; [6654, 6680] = 1.5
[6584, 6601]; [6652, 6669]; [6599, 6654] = -2.3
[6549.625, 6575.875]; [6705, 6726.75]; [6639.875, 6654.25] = 2.0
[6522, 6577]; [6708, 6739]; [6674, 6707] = 1.6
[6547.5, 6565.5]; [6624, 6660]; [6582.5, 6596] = 0.7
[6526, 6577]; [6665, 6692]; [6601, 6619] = 0.6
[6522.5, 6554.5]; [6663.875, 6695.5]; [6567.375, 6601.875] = -1.8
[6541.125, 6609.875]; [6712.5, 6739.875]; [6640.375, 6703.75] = 5.0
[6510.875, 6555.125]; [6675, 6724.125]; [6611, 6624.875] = -0.7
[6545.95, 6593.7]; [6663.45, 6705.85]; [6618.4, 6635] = 1.4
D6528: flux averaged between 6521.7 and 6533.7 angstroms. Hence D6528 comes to 30.8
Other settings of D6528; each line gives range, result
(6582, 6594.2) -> 28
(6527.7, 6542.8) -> 31.5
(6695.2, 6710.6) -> 19.8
